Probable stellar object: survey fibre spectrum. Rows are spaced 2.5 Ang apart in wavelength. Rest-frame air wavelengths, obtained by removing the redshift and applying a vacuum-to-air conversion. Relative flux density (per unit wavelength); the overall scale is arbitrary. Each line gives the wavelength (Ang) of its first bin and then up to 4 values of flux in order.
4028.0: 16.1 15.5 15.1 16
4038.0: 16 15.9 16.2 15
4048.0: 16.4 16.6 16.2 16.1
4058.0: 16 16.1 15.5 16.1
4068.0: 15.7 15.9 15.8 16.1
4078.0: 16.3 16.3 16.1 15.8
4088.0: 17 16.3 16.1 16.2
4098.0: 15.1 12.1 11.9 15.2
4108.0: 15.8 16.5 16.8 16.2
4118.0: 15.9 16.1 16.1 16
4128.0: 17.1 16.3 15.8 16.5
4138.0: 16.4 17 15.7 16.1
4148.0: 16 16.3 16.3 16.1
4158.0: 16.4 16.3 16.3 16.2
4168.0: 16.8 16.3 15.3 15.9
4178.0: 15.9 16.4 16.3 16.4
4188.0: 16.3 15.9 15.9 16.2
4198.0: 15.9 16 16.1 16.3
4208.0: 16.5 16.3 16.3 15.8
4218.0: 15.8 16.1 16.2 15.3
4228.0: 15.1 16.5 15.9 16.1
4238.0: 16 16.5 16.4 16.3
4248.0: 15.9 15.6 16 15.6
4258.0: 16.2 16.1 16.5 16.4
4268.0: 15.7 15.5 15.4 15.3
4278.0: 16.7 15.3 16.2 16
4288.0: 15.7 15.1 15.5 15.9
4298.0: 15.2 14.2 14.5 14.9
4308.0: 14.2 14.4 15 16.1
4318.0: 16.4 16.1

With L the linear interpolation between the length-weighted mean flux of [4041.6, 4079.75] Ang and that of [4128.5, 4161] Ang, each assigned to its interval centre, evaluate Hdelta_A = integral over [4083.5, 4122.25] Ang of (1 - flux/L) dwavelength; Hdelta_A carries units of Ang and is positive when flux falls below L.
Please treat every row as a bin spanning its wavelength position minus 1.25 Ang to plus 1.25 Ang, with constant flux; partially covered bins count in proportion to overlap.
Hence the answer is 1.40 Ang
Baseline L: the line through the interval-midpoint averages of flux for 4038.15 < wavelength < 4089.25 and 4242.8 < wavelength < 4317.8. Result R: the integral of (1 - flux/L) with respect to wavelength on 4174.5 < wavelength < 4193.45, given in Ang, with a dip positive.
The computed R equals -0.4 Ang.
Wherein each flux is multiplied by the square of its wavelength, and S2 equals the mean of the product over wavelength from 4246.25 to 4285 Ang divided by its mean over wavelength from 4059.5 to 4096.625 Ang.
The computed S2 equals 1.1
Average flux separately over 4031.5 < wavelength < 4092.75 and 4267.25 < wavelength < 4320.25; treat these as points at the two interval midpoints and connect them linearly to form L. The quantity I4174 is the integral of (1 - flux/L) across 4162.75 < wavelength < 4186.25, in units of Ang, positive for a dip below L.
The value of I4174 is -0.67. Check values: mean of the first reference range 16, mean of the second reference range 15.4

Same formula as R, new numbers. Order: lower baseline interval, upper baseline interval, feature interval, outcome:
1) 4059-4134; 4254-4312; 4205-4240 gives -0.9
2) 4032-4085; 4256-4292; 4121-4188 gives -1.3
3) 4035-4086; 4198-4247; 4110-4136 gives -0.4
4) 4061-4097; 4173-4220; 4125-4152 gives -0.4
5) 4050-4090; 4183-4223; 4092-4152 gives 1.1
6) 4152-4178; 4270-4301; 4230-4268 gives -0.9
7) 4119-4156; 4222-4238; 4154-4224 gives -0.5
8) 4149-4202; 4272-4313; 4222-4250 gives -0.5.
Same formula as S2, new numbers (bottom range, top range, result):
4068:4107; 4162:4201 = 1.09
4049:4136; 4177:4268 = 1.08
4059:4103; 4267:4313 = 1.08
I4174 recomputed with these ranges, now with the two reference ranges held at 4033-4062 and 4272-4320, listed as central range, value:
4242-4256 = -0.4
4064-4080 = -0.1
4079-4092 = -0.3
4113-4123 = -0.2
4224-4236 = -0.2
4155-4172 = -0.7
